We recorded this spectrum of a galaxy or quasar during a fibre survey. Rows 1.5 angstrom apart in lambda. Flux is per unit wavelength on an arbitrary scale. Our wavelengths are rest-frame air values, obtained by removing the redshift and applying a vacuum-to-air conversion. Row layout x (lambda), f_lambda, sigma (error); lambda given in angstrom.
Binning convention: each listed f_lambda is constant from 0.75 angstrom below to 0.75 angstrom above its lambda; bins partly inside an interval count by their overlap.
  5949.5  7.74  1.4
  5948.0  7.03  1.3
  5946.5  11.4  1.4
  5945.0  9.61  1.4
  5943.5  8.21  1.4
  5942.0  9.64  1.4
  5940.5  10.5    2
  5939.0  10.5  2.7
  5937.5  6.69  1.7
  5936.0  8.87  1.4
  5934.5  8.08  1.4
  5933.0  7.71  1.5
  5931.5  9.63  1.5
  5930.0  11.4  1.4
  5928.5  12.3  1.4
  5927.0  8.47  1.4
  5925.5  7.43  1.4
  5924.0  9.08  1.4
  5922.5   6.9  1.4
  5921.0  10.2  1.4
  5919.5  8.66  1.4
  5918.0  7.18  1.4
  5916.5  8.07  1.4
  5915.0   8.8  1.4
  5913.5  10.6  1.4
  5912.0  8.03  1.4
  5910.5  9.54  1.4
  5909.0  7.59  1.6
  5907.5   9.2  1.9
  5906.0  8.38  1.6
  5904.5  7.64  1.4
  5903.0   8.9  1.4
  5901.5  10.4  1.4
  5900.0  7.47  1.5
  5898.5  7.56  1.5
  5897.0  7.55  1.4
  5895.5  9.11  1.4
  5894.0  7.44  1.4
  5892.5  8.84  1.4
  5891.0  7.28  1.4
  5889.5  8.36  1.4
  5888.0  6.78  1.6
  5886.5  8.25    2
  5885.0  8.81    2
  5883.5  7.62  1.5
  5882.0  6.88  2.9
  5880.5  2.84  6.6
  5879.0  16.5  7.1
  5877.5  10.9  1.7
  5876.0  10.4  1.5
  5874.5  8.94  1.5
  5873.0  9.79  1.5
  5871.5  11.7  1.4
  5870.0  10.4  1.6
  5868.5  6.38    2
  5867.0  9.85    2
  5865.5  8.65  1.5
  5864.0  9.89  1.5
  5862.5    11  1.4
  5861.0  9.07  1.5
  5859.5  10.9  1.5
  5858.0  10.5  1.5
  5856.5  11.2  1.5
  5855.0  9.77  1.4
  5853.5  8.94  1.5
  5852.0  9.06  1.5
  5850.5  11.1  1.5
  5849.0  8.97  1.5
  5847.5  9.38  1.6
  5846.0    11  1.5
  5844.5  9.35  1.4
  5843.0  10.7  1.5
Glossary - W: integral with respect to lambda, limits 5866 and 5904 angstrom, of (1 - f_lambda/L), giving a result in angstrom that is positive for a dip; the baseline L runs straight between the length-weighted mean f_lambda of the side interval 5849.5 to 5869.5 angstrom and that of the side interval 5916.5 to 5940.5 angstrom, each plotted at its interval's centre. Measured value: 2.7 angstrom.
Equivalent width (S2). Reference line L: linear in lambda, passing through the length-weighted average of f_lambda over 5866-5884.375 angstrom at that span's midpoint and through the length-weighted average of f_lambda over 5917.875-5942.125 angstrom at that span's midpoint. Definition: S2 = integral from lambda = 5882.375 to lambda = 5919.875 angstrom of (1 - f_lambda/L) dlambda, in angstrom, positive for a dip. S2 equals 3.64 angstrom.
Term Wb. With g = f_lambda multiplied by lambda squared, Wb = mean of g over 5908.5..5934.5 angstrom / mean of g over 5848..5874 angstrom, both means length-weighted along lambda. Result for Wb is 0.9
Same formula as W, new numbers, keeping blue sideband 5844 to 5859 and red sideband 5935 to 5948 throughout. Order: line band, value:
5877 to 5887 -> 1.0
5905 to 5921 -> 1.4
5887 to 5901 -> 2.5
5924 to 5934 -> -0.1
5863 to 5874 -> 0.3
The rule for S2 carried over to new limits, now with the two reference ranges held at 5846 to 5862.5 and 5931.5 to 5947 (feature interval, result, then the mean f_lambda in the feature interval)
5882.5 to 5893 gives 1.8 angstrom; 7.94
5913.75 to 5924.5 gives 0.9 angstrom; 8.5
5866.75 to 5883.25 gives 0.6 angstrom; 9.44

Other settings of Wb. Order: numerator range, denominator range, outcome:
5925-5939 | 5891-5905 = 1.11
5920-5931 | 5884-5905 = 1.16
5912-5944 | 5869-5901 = 1.04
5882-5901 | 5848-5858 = 0.81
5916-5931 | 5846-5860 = 0.92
